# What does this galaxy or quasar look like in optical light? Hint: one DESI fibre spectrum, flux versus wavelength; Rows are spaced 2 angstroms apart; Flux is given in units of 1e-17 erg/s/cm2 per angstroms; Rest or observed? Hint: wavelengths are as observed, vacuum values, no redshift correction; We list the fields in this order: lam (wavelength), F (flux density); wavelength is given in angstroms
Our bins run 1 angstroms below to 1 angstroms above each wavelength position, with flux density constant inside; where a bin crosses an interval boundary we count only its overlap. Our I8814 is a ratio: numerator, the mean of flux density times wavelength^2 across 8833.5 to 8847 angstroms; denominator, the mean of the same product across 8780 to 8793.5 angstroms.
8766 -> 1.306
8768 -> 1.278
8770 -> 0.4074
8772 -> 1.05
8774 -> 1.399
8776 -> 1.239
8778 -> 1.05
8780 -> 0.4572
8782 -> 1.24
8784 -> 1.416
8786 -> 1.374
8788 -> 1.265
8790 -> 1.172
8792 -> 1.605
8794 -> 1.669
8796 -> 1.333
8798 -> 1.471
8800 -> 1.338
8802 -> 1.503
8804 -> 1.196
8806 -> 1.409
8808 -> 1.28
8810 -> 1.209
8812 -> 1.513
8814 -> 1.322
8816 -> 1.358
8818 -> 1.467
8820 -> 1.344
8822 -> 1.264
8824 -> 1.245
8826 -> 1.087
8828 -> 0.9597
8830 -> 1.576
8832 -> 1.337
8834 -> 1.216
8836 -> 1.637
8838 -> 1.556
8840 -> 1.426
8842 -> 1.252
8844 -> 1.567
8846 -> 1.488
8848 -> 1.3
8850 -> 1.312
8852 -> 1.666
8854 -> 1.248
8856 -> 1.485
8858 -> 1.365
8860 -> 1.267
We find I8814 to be 1.14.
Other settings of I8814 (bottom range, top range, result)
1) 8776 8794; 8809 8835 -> 1.07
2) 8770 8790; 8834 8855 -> 1.29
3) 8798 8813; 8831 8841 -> 1.06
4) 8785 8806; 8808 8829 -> 0.92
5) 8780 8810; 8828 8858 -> 1.07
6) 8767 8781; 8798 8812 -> 1.38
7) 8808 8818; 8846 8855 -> 1.04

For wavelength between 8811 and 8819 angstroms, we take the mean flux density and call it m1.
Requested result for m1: 1.42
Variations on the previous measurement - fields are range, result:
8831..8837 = 1.4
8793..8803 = 1.46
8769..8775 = 0.952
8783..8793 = 1.37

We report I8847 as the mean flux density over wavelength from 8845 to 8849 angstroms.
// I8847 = 1.39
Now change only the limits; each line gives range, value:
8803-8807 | 1.3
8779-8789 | 1.15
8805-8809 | 1.34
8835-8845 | 1.49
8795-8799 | 1.4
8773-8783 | 1.08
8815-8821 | 1.39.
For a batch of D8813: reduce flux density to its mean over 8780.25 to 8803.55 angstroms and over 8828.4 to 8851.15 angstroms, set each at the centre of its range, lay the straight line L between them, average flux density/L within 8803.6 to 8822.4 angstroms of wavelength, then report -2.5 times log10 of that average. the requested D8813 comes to 0.03 mag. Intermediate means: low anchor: 1.36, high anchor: 1.41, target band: 1.34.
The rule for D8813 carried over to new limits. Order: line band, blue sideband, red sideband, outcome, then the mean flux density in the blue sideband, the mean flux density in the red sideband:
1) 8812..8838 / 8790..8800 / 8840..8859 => 0.08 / 1.47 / 1.41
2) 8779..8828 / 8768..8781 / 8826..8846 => -0.14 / 0.96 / 1.38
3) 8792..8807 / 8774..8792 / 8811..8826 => -0.14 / 1.19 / 1.34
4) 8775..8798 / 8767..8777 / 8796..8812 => -0.05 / 1.07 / 1.35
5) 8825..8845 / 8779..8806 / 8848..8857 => 0.02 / 1.31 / 1.41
